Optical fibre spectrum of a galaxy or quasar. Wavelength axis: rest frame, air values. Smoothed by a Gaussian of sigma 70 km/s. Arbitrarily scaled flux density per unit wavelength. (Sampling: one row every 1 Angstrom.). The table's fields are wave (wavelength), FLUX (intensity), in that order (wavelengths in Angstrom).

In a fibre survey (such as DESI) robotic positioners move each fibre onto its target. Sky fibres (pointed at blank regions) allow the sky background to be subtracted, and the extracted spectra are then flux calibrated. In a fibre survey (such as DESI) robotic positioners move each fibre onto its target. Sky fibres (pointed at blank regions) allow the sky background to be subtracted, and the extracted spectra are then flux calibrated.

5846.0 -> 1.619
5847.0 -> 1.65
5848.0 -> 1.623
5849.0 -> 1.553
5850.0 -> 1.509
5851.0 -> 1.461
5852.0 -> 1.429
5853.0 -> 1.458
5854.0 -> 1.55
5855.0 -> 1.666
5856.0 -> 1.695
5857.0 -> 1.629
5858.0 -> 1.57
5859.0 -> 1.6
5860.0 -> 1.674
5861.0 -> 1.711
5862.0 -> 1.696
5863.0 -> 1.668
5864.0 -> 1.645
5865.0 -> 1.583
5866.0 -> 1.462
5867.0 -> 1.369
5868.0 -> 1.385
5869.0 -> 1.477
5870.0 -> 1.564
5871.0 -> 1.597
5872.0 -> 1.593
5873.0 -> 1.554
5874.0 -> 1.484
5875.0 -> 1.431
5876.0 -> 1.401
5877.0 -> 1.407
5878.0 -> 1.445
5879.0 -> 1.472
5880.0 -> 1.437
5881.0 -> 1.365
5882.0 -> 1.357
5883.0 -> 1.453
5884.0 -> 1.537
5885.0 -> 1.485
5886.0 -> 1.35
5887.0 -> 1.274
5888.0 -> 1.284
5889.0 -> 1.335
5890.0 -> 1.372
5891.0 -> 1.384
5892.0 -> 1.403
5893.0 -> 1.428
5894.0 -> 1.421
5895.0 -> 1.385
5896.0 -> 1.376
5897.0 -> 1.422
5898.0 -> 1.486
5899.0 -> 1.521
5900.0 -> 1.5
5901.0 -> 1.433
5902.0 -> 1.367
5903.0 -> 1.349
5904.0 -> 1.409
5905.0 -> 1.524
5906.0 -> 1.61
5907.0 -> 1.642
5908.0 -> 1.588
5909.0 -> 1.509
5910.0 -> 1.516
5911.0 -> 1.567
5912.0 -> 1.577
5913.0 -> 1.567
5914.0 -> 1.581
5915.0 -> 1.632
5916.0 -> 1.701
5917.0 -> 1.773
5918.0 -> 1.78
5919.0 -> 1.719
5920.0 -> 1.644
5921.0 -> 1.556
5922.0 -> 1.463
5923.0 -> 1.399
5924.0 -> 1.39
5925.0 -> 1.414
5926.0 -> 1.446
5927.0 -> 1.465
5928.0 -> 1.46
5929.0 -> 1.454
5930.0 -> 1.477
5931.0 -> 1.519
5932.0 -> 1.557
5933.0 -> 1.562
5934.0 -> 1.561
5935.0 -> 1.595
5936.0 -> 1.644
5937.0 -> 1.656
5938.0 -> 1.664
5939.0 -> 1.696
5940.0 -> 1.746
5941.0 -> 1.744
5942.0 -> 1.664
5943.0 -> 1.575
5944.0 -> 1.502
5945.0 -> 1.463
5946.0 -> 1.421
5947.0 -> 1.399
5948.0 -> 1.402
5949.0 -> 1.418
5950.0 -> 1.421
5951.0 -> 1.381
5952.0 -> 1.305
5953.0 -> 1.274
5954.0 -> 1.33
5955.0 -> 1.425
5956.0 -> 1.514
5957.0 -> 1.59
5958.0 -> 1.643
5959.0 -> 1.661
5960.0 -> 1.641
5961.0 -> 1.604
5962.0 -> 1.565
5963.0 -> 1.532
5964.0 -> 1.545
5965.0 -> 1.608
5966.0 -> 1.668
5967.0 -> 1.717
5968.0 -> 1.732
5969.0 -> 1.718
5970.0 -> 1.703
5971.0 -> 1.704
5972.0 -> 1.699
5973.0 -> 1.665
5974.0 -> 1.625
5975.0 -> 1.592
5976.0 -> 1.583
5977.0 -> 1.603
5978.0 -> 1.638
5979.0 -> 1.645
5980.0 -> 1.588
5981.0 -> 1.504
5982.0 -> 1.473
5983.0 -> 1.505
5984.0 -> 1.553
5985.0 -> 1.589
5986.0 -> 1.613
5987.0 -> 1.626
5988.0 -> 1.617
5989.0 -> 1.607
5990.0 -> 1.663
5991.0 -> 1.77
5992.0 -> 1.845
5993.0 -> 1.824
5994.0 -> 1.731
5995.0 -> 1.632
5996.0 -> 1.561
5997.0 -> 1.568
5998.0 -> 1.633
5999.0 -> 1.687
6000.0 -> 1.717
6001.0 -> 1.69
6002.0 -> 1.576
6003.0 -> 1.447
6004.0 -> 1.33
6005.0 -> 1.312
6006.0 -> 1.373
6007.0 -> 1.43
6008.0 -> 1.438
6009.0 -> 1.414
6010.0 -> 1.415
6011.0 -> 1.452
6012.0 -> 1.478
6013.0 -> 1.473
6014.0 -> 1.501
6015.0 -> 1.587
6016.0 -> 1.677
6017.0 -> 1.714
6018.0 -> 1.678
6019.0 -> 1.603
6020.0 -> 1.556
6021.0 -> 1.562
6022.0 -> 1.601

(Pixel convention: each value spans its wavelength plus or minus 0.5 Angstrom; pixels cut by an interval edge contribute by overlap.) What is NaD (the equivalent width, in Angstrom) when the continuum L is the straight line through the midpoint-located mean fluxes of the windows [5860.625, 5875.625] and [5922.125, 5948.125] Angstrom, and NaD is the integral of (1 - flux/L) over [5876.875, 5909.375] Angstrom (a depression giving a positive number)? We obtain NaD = 2.3 Angstrom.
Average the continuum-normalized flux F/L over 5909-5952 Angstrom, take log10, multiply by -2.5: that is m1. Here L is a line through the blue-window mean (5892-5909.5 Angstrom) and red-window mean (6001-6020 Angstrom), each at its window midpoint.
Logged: -0.052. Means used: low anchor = 1.47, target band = 1.55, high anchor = 1.5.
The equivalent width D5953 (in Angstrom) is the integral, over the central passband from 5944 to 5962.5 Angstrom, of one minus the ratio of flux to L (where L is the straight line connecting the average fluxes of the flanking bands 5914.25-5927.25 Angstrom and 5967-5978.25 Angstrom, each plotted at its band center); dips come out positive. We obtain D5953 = 1.8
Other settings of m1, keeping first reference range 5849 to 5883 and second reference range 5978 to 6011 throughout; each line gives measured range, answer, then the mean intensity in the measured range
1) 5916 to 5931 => 0.01 mag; 1.54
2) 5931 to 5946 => -0.04 mag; 1.61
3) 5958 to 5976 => -0.05 mag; 1.64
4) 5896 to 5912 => 0.03 mag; 1.49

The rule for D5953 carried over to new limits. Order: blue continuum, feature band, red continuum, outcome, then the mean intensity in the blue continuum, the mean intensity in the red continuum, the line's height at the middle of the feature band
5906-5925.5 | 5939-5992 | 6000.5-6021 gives -1.2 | 1.58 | 1.51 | 1.54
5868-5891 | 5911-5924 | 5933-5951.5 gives -0.8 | 1.44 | 1.55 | 1.51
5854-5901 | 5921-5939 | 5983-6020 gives 0.1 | 1.49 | 1.58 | 1.52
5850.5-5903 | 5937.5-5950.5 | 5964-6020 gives 0.0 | 1.48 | 1.6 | 1.55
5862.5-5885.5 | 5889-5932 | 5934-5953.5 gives 0.1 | 1.49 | 1.53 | 1.51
